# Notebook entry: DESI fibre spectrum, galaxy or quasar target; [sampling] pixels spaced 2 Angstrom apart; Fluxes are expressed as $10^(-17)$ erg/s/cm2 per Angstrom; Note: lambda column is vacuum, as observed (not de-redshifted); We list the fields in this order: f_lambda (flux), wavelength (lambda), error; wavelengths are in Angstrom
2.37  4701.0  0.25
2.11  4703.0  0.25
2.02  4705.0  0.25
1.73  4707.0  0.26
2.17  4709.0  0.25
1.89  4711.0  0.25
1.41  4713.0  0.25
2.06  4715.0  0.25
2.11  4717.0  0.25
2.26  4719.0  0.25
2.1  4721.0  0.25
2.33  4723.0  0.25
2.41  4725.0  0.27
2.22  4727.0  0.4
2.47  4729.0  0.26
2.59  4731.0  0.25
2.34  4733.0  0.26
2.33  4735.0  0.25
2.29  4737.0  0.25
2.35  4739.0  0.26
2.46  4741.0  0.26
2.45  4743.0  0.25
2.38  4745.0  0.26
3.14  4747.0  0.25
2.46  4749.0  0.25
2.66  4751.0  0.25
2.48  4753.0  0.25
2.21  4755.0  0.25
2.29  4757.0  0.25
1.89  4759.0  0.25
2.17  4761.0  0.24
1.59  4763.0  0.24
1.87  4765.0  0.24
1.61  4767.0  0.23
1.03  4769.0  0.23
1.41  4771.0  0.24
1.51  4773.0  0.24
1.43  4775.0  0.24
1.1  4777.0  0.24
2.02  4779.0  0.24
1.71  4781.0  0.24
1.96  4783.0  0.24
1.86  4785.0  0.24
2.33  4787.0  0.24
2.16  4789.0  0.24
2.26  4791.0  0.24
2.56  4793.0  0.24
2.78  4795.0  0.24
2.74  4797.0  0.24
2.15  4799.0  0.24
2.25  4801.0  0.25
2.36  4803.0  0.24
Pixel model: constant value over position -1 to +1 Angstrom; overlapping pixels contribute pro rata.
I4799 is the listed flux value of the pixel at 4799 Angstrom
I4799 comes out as 2.15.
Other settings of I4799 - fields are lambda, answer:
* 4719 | 2.26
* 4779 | 2.02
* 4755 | 2.21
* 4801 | 2.25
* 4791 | 2.26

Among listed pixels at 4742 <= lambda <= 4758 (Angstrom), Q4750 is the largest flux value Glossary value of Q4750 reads 3.14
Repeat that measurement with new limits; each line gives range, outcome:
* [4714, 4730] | 2.47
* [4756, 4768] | 2.29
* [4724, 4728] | 2.41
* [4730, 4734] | 2.59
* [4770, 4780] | 2.02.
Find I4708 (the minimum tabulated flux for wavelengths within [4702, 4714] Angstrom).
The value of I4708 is 1.41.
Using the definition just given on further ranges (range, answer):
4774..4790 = 1.1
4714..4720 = 2.06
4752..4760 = 1.89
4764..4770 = 1.03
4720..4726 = 2.1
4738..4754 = 2.35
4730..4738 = 2.29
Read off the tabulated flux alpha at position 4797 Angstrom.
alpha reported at 2.74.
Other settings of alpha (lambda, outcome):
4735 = 2.33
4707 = 1.73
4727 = 2.22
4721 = 2.1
